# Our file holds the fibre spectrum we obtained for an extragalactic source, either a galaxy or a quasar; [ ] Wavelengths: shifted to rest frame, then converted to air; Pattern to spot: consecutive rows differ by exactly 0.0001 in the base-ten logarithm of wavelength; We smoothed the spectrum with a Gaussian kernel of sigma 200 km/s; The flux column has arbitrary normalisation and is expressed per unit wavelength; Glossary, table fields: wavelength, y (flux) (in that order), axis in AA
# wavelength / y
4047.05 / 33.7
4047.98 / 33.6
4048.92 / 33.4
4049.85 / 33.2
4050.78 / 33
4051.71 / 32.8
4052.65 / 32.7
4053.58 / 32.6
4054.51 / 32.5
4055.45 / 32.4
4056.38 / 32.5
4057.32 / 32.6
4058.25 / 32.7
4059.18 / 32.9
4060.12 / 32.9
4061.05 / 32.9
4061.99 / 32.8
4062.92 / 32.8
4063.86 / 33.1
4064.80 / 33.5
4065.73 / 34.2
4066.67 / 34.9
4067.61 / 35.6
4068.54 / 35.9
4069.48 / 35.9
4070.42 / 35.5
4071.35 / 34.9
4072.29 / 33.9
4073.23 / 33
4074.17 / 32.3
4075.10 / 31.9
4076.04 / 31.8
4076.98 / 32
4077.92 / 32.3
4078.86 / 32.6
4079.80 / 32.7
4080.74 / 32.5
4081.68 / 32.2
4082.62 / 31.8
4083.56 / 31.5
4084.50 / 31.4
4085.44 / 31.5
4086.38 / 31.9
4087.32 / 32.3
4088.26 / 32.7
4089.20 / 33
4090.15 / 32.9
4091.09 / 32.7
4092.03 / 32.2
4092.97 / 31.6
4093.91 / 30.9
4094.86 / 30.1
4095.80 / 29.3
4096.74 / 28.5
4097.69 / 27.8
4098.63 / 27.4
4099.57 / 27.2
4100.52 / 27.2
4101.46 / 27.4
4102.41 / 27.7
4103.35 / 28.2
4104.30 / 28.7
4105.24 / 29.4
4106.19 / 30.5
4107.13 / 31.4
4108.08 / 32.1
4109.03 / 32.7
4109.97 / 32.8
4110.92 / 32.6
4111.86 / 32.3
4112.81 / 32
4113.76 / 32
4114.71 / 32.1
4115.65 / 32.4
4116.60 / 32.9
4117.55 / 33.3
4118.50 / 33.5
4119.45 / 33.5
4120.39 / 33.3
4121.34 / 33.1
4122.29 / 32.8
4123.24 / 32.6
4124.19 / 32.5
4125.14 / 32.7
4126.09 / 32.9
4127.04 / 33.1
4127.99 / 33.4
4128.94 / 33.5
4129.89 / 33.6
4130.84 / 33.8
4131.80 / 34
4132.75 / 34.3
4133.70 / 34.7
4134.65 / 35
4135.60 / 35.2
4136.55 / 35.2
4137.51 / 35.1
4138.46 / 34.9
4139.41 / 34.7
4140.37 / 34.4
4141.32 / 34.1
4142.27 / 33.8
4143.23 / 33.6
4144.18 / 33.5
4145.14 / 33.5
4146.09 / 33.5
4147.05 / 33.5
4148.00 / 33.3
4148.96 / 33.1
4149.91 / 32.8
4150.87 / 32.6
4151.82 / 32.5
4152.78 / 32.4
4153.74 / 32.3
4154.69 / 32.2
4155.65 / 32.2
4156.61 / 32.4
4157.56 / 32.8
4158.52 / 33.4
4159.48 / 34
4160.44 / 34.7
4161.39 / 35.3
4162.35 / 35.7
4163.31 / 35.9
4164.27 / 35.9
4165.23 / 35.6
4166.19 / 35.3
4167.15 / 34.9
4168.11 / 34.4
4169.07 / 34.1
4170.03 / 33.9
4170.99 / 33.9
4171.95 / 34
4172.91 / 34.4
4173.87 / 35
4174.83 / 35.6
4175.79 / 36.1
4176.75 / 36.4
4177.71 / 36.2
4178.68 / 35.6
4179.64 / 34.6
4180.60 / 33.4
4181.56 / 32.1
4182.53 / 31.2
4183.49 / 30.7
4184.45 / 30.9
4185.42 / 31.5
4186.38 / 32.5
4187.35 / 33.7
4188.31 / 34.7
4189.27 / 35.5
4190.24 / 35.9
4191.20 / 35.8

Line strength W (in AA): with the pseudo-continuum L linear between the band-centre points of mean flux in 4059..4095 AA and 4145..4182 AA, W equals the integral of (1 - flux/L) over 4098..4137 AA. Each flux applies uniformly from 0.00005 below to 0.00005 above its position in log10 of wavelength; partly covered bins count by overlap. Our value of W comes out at 1.6 AA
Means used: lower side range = 32.9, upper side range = 34.1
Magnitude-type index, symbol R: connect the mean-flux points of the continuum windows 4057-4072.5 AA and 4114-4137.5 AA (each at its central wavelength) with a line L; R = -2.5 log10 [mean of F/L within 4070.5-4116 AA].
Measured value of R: 0.08 mag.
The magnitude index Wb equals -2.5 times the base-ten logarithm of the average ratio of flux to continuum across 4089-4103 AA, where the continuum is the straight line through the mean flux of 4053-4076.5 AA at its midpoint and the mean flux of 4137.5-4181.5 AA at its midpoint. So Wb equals 0.14 mag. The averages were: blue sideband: 33.4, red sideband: 34.1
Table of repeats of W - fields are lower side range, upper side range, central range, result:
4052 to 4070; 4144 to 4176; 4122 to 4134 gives 0.15 AA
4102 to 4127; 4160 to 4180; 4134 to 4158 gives 0.14 AA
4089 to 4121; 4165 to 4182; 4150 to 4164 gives 0.15 AA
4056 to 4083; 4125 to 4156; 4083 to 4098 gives 0.93 AA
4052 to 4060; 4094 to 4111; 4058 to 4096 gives -1.96 AA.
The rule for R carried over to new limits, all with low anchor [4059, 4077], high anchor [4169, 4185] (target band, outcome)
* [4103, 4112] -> 0.09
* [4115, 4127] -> 0.03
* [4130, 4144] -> -0.02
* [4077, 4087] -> 0.06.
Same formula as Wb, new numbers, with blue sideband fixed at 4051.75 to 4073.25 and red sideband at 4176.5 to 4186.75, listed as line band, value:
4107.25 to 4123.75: 0.02 mag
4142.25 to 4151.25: 0.00 mag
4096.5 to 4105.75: 0.20 mag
